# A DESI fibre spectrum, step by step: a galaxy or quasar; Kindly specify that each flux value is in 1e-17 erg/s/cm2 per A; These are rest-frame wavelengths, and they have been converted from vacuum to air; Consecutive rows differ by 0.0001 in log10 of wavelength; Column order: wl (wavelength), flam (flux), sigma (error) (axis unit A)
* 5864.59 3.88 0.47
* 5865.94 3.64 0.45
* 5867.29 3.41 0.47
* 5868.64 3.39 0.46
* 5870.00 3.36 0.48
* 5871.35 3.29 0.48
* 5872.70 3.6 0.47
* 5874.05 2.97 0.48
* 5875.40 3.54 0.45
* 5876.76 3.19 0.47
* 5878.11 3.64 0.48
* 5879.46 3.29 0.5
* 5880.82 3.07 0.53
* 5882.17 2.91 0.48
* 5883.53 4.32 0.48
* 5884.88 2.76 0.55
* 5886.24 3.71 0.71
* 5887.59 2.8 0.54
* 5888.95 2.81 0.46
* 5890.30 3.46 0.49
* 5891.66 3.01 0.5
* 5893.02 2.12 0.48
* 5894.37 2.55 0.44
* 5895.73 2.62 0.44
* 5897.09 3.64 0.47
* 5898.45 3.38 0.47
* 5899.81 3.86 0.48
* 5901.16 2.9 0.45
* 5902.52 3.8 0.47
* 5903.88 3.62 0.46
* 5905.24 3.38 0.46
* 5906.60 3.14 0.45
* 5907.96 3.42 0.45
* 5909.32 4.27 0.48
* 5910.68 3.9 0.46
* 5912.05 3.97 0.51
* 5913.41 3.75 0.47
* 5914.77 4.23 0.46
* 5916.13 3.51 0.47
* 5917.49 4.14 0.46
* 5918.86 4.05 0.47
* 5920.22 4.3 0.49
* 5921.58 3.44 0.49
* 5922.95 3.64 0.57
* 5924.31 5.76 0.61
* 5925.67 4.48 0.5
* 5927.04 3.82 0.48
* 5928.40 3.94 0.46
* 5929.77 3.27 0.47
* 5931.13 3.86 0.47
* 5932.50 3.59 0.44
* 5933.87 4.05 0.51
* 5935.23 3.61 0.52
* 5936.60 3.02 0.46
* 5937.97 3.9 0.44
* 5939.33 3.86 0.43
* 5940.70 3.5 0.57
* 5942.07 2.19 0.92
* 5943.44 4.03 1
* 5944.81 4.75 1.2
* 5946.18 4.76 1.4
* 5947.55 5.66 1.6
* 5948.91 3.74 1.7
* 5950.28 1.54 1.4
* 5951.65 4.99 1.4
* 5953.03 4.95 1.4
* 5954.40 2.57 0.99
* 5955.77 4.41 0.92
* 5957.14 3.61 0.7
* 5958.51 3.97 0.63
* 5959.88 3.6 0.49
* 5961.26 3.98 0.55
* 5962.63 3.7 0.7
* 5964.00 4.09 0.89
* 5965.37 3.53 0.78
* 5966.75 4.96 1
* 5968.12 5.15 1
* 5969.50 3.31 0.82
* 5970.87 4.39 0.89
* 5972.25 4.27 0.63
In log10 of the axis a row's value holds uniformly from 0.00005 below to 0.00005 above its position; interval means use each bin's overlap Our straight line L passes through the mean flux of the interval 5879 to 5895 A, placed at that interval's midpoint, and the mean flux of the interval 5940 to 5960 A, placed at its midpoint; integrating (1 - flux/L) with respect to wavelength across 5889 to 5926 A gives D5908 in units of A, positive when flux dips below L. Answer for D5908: -3.0 A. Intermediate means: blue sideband 3.07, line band 3.62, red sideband 3.89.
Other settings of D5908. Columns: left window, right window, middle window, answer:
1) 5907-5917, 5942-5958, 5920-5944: 0.9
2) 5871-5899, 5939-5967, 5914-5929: -2.3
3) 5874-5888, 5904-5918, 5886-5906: 2.1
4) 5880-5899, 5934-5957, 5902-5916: -1.6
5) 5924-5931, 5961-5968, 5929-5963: 2.8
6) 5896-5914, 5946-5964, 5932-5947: 0.3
